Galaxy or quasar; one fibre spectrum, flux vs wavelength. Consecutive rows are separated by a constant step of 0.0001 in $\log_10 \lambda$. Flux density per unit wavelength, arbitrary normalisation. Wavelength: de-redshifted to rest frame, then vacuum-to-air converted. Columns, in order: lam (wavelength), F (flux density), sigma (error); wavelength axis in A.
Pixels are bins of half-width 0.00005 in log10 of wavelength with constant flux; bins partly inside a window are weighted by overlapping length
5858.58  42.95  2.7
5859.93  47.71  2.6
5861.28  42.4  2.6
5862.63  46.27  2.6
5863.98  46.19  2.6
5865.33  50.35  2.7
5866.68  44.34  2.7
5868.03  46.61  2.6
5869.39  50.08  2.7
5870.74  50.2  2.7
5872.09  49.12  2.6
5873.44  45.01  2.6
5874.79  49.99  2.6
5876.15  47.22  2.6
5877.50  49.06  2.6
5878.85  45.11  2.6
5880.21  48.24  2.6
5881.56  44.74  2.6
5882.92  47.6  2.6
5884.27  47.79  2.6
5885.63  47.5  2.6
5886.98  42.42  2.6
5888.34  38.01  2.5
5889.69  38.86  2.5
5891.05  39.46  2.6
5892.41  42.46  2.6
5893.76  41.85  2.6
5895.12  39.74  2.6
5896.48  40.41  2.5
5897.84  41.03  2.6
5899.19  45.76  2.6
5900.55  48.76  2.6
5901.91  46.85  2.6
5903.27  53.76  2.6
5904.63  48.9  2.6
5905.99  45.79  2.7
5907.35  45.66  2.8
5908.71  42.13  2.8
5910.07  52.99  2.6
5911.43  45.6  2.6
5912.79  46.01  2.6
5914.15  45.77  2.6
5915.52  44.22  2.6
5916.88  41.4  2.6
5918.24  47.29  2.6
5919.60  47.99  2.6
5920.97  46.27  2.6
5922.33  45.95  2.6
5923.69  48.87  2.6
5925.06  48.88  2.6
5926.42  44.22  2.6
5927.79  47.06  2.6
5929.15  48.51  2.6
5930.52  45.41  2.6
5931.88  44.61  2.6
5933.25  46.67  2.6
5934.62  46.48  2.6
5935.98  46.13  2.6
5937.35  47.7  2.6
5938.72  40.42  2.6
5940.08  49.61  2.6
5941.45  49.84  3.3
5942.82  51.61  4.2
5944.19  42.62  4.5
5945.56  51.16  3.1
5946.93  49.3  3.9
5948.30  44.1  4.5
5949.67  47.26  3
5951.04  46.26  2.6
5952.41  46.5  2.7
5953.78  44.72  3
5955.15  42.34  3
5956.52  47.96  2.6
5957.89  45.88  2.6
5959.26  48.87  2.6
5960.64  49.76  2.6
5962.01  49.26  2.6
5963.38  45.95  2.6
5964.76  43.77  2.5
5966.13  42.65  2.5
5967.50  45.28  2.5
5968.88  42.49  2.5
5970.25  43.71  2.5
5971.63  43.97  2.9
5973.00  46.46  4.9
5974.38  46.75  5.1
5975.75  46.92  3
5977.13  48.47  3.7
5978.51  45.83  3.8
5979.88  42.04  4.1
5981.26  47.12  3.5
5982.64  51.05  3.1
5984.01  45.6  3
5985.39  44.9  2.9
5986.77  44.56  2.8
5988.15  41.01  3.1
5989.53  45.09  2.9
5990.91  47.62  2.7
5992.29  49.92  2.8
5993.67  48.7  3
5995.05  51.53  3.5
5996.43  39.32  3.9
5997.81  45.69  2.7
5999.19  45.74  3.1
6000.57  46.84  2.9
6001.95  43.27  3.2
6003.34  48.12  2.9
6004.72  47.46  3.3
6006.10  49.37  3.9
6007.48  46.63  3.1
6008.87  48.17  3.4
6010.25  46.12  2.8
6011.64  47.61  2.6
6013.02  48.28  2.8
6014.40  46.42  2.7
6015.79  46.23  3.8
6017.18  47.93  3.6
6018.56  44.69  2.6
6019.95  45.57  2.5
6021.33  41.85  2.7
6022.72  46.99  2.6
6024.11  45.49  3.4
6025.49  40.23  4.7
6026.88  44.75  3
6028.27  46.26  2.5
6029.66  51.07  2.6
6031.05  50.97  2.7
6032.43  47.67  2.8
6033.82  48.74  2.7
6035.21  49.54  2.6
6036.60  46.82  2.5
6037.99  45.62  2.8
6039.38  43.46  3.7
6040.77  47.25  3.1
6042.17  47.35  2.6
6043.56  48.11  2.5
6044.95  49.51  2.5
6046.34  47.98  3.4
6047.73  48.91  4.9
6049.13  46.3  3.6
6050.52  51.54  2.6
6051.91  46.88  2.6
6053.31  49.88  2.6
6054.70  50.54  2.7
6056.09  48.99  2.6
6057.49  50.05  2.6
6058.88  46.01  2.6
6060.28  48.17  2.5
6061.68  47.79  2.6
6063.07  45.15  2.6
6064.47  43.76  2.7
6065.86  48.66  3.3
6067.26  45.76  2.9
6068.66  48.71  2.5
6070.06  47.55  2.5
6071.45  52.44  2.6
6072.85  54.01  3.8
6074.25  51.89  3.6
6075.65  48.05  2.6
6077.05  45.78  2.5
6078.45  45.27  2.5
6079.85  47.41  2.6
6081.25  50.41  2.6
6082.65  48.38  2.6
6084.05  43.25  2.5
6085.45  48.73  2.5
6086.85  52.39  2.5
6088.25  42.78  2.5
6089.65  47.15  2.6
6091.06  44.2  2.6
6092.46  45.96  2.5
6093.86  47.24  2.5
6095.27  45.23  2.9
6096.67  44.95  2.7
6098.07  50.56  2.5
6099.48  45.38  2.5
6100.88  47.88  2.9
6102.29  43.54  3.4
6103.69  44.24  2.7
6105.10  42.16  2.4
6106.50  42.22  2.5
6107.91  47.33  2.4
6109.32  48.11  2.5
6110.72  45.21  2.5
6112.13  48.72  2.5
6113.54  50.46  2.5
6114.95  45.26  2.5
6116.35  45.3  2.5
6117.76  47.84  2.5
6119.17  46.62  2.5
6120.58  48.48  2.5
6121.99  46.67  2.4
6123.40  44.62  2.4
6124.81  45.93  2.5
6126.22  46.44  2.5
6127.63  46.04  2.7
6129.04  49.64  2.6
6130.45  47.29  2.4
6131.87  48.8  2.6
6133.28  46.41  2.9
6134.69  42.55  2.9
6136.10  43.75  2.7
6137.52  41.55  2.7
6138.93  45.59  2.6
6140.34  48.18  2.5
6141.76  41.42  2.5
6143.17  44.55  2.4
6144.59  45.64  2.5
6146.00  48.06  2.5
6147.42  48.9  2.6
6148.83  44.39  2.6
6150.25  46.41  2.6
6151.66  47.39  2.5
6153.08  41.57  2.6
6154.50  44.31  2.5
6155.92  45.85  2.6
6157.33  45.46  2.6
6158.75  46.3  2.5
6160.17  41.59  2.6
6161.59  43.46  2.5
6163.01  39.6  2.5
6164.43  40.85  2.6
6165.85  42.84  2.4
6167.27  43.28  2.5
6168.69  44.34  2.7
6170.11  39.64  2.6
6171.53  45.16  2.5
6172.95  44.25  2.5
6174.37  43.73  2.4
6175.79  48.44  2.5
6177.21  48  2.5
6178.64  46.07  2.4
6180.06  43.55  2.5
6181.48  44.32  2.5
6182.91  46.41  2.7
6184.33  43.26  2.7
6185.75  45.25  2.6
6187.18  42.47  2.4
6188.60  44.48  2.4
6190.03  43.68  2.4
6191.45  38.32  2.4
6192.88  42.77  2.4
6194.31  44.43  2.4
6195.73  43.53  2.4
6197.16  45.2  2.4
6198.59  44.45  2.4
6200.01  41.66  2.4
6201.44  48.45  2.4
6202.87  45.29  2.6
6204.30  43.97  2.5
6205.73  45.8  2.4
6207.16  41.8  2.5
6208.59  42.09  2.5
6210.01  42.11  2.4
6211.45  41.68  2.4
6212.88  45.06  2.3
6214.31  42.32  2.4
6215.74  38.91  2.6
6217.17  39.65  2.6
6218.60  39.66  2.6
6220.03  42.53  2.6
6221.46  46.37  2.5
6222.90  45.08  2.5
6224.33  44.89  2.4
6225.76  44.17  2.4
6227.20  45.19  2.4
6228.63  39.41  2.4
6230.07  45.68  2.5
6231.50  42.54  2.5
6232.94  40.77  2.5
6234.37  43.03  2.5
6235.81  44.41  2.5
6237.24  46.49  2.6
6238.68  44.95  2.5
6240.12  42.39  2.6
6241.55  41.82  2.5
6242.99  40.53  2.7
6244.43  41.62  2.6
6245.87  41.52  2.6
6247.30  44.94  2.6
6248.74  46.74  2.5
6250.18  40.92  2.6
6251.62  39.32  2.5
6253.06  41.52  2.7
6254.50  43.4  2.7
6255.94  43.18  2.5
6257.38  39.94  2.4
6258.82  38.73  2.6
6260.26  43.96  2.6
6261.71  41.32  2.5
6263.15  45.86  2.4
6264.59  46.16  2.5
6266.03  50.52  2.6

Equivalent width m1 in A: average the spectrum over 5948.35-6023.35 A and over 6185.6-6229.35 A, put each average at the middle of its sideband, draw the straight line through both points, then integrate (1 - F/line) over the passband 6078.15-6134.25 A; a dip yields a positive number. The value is -2.6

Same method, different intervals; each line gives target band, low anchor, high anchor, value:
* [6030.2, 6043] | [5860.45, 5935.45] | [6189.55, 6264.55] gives -0.8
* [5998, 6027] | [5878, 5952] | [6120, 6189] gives -0.4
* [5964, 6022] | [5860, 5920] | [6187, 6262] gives -1.4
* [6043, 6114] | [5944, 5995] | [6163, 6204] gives -3.8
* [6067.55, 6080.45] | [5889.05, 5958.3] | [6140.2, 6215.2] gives -1.2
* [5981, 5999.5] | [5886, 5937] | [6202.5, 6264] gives -0.7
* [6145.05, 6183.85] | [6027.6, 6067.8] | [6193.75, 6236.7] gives 0.1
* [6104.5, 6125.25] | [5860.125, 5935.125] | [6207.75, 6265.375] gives -1.2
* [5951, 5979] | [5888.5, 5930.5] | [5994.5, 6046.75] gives 0.1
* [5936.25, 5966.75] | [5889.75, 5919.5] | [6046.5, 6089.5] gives -0.5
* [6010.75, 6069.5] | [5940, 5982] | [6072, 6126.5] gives -0.8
